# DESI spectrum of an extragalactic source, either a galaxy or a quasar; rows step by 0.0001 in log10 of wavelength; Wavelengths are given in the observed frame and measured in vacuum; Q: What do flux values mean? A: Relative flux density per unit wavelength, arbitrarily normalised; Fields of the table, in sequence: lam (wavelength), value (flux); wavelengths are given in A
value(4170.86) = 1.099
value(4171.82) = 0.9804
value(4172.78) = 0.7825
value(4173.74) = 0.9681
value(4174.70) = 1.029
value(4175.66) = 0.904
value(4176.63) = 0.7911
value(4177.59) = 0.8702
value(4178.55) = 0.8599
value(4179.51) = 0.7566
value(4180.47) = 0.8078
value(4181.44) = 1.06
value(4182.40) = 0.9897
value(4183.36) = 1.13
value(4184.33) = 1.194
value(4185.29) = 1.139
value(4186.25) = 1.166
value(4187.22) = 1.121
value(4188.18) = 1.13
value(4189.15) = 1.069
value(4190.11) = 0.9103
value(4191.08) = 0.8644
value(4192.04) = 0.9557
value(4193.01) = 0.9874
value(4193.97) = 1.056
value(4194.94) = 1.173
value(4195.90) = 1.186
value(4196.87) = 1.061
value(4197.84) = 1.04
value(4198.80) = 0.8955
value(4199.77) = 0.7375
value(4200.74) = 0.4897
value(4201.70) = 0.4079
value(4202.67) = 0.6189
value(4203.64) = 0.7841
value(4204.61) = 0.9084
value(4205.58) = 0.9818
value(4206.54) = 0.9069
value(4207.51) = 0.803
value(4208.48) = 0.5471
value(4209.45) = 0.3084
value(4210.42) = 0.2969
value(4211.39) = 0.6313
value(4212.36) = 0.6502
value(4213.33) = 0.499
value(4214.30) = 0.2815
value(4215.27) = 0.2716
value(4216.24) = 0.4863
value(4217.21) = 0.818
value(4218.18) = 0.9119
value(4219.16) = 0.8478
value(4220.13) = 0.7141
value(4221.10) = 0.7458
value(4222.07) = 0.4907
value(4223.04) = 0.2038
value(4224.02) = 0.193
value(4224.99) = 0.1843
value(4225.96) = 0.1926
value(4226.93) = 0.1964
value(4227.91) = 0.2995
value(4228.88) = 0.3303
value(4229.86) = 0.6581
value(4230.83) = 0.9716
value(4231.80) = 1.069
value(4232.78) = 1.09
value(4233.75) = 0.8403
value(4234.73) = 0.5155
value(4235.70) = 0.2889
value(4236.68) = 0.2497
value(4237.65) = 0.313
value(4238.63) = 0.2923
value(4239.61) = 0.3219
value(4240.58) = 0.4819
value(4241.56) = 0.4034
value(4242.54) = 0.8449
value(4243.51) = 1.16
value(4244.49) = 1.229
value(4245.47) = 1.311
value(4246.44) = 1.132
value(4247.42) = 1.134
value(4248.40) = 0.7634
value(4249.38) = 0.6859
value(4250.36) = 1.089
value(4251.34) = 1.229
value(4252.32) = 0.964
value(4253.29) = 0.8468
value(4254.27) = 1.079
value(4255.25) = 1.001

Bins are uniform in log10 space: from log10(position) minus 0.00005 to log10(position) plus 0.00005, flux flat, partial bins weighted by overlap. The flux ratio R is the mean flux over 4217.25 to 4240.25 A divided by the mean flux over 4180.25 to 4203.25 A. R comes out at 0.54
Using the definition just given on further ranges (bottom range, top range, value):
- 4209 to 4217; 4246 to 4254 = 2.22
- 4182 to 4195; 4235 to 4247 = 0.63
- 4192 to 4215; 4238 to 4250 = 1.08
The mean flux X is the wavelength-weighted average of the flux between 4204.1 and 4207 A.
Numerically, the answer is 0.933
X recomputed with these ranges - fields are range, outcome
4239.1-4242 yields 0.402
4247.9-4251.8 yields 0.939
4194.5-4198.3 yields 1.11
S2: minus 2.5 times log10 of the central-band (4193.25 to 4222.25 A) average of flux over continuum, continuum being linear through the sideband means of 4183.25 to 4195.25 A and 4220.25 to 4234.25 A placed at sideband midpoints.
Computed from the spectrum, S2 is 0.12 mag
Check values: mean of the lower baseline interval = 1.07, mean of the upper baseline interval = 0.538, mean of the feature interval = 0.723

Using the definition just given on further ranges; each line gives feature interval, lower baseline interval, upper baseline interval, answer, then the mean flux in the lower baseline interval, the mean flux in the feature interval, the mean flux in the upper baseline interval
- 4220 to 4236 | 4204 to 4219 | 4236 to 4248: 0.29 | 0.626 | 0.527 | 0.733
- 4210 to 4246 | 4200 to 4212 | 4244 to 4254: 0.42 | 0.643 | 0.577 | 1.04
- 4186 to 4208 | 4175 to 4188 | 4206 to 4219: -0.17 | 0.988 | 0.921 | 0.579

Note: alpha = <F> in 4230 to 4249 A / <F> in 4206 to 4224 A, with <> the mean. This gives 1.3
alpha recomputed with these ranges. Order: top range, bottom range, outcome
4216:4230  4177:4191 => 0.48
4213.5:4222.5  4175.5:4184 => 0.67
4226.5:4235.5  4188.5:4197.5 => 0.63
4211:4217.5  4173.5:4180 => 0.58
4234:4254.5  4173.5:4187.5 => 0.79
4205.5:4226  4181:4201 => 0.53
